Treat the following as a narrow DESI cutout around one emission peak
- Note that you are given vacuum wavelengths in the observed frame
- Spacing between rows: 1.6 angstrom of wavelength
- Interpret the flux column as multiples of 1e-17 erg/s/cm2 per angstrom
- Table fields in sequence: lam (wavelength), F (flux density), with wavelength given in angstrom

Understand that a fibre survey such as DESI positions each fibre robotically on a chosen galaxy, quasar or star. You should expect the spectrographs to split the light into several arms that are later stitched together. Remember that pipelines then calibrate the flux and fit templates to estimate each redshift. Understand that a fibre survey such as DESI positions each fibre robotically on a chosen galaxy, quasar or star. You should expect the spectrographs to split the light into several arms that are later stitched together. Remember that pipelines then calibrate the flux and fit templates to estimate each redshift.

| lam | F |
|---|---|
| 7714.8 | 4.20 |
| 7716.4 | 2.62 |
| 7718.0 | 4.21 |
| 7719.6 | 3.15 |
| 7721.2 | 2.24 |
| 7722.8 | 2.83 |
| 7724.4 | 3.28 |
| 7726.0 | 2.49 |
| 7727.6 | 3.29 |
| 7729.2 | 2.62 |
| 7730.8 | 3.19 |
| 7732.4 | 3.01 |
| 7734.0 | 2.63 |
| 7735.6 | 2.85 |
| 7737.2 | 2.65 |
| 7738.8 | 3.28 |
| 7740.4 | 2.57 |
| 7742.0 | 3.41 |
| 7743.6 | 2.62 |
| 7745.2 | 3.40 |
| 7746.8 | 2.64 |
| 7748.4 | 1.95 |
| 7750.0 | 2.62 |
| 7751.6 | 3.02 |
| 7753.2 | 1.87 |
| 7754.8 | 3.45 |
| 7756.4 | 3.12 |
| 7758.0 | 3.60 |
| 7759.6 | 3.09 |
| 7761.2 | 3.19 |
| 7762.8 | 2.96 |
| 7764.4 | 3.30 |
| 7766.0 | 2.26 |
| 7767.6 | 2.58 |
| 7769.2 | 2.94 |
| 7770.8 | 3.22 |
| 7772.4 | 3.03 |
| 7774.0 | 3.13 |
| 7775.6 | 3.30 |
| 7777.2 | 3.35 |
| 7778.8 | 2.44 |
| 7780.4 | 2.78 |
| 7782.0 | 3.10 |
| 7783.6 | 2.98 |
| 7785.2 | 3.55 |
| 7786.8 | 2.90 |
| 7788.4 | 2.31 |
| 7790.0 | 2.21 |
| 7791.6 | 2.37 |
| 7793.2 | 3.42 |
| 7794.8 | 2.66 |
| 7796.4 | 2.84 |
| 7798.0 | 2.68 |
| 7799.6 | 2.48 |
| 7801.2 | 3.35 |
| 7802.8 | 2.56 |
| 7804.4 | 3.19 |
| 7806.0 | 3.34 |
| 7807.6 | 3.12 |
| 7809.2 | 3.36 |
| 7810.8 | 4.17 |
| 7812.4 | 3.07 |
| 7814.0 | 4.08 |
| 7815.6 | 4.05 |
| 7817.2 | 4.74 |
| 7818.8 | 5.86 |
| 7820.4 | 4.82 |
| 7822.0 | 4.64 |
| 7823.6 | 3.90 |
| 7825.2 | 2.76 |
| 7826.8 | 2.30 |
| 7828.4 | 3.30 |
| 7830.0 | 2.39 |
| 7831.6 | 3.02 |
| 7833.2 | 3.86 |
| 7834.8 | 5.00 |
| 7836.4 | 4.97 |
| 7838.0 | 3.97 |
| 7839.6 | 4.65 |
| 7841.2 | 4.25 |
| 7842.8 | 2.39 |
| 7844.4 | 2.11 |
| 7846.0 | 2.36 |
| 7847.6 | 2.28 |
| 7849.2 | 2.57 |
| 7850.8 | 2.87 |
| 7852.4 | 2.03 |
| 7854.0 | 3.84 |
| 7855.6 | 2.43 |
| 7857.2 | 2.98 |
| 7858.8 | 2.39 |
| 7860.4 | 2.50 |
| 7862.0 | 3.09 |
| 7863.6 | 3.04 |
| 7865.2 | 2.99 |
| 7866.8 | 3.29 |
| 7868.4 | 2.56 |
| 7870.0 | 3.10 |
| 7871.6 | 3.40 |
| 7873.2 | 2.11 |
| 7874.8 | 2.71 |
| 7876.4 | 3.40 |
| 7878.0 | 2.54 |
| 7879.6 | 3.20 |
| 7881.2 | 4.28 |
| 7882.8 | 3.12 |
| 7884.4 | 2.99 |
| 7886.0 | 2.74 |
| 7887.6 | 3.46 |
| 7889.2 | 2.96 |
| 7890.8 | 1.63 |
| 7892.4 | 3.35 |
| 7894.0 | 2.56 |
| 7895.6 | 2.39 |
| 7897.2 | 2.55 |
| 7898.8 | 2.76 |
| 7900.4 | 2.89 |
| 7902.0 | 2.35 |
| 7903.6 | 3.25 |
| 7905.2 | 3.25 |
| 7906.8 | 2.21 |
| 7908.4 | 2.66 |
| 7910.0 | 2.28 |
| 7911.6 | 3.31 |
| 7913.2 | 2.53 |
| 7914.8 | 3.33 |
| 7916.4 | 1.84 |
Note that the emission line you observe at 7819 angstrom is [S II]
